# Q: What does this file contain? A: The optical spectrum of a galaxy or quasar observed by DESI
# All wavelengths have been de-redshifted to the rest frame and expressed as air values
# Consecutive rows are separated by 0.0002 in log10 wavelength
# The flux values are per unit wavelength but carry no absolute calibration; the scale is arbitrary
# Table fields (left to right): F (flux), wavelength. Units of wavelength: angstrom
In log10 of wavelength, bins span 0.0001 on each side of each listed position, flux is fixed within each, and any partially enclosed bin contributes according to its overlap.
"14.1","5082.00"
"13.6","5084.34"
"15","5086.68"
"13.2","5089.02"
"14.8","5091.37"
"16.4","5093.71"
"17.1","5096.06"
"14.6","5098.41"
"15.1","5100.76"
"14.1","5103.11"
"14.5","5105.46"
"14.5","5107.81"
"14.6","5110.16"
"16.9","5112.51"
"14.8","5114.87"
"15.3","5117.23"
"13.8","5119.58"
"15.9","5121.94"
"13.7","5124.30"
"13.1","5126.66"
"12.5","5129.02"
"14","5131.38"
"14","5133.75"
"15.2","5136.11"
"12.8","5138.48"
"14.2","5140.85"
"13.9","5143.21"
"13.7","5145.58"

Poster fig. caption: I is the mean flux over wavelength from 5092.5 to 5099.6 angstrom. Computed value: 16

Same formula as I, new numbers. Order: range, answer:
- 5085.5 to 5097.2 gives 15.3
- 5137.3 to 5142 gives 13.5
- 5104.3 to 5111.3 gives 14.5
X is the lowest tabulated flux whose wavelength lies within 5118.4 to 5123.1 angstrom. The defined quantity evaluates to 13.8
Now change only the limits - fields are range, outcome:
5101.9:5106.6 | 14.1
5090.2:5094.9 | 14.8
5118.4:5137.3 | 12.5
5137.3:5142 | 12.8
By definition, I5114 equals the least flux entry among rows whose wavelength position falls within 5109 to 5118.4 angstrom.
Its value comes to 14.6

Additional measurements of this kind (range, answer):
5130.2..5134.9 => 14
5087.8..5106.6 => 13.2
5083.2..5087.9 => 13.6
